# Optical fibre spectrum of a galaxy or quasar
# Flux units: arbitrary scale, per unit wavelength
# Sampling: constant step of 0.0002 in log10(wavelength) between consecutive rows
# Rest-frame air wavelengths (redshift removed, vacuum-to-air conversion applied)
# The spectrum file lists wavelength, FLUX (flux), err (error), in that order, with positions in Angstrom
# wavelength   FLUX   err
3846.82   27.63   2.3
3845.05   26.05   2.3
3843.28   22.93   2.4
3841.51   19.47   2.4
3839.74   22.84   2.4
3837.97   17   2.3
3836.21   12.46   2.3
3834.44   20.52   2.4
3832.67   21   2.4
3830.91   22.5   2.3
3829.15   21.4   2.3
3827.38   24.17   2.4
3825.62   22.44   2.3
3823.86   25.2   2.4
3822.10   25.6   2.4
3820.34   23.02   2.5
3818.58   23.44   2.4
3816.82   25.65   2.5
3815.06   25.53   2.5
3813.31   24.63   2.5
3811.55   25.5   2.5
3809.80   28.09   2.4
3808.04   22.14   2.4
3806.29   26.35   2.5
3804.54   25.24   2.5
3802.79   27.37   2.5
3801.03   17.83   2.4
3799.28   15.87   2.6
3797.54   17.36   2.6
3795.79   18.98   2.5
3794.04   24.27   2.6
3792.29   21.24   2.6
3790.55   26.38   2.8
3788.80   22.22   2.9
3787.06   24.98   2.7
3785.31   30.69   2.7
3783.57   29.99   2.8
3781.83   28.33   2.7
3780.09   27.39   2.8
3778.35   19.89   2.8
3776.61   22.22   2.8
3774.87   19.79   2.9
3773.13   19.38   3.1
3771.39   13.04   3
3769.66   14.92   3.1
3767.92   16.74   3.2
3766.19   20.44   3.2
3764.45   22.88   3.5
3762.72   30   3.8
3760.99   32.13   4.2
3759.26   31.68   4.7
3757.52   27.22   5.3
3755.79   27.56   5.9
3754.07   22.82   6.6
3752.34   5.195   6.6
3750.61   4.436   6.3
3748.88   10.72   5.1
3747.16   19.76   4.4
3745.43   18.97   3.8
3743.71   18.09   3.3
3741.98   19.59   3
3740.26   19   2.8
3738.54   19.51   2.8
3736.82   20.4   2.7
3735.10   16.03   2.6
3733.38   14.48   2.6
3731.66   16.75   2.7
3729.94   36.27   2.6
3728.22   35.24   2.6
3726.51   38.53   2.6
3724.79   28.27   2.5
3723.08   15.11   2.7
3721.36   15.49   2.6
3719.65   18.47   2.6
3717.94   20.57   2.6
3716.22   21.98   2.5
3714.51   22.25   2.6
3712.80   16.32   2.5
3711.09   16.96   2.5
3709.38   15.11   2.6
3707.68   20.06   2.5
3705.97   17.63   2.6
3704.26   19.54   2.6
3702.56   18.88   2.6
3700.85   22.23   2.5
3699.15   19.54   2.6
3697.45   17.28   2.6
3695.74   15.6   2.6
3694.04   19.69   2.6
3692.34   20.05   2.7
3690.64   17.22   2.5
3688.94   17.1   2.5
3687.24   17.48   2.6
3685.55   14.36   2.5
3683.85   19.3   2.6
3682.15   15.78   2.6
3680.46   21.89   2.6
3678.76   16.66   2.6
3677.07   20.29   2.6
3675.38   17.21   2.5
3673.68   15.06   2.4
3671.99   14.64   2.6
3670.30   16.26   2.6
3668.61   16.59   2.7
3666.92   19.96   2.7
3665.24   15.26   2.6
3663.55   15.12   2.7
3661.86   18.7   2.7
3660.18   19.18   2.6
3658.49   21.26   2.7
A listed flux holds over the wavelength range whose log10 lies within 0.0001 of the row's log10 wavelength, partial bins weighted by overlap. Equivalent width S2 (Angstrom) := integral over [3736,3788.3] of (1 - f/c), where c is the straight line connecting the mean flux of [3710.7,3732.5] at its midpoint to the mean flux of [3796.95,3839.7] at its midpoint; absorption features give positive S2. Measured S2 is 4.0 Angstrom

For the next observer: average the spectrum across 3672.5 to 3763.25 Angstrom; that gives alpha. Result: 19.9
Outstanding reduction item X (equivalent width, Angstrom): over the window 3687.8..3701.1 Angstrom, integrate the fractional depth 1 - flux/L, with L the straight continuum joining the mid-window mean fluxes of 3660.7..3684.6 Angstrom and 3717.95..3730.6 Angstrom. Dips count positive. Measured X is 1.71 Angstrom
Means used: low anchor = 17.4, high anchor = 26.2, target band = 18.4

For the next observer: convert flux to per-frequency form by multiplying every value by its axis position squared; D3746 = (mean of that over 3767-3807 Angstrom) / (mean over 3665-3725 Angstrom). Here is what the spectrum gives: 1.28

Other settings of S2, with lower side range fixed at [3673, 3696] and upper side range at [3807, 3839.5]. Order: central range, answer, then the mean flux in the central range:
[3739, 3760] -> 1.52 Angstrom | 18.7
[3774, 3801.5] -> -1.98 Angstrom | 23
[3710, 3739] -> -4.03 Angstrom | 21.9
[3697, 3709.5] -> -0.41 Angstrom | 19.1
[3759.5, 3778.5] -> -0.57 Angstrom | 21.4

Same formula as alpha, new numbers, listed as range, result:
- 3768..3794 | 22.8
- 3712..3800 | 21.6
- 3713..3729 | 23.6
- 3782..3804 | 23.3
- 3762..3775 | 19.5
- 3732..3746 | 18.2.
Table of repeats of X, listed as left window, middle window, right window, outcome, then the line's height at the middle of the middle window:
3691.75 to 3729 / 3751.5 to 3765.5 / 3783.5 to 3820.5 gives -1.61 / 22.3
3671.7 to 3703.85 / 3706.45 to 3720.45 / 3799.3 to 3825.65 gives 0.27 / 19.3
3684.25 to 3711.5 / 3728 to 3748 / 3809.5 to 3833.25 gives -0.72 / 20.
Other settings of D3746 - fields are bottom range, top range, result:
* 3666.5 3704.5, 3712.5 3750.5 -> 1.19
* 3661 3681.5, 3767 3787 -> 1.36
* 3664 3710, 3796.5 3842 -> 1.35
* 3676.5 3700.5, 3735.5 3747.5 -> 1.09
